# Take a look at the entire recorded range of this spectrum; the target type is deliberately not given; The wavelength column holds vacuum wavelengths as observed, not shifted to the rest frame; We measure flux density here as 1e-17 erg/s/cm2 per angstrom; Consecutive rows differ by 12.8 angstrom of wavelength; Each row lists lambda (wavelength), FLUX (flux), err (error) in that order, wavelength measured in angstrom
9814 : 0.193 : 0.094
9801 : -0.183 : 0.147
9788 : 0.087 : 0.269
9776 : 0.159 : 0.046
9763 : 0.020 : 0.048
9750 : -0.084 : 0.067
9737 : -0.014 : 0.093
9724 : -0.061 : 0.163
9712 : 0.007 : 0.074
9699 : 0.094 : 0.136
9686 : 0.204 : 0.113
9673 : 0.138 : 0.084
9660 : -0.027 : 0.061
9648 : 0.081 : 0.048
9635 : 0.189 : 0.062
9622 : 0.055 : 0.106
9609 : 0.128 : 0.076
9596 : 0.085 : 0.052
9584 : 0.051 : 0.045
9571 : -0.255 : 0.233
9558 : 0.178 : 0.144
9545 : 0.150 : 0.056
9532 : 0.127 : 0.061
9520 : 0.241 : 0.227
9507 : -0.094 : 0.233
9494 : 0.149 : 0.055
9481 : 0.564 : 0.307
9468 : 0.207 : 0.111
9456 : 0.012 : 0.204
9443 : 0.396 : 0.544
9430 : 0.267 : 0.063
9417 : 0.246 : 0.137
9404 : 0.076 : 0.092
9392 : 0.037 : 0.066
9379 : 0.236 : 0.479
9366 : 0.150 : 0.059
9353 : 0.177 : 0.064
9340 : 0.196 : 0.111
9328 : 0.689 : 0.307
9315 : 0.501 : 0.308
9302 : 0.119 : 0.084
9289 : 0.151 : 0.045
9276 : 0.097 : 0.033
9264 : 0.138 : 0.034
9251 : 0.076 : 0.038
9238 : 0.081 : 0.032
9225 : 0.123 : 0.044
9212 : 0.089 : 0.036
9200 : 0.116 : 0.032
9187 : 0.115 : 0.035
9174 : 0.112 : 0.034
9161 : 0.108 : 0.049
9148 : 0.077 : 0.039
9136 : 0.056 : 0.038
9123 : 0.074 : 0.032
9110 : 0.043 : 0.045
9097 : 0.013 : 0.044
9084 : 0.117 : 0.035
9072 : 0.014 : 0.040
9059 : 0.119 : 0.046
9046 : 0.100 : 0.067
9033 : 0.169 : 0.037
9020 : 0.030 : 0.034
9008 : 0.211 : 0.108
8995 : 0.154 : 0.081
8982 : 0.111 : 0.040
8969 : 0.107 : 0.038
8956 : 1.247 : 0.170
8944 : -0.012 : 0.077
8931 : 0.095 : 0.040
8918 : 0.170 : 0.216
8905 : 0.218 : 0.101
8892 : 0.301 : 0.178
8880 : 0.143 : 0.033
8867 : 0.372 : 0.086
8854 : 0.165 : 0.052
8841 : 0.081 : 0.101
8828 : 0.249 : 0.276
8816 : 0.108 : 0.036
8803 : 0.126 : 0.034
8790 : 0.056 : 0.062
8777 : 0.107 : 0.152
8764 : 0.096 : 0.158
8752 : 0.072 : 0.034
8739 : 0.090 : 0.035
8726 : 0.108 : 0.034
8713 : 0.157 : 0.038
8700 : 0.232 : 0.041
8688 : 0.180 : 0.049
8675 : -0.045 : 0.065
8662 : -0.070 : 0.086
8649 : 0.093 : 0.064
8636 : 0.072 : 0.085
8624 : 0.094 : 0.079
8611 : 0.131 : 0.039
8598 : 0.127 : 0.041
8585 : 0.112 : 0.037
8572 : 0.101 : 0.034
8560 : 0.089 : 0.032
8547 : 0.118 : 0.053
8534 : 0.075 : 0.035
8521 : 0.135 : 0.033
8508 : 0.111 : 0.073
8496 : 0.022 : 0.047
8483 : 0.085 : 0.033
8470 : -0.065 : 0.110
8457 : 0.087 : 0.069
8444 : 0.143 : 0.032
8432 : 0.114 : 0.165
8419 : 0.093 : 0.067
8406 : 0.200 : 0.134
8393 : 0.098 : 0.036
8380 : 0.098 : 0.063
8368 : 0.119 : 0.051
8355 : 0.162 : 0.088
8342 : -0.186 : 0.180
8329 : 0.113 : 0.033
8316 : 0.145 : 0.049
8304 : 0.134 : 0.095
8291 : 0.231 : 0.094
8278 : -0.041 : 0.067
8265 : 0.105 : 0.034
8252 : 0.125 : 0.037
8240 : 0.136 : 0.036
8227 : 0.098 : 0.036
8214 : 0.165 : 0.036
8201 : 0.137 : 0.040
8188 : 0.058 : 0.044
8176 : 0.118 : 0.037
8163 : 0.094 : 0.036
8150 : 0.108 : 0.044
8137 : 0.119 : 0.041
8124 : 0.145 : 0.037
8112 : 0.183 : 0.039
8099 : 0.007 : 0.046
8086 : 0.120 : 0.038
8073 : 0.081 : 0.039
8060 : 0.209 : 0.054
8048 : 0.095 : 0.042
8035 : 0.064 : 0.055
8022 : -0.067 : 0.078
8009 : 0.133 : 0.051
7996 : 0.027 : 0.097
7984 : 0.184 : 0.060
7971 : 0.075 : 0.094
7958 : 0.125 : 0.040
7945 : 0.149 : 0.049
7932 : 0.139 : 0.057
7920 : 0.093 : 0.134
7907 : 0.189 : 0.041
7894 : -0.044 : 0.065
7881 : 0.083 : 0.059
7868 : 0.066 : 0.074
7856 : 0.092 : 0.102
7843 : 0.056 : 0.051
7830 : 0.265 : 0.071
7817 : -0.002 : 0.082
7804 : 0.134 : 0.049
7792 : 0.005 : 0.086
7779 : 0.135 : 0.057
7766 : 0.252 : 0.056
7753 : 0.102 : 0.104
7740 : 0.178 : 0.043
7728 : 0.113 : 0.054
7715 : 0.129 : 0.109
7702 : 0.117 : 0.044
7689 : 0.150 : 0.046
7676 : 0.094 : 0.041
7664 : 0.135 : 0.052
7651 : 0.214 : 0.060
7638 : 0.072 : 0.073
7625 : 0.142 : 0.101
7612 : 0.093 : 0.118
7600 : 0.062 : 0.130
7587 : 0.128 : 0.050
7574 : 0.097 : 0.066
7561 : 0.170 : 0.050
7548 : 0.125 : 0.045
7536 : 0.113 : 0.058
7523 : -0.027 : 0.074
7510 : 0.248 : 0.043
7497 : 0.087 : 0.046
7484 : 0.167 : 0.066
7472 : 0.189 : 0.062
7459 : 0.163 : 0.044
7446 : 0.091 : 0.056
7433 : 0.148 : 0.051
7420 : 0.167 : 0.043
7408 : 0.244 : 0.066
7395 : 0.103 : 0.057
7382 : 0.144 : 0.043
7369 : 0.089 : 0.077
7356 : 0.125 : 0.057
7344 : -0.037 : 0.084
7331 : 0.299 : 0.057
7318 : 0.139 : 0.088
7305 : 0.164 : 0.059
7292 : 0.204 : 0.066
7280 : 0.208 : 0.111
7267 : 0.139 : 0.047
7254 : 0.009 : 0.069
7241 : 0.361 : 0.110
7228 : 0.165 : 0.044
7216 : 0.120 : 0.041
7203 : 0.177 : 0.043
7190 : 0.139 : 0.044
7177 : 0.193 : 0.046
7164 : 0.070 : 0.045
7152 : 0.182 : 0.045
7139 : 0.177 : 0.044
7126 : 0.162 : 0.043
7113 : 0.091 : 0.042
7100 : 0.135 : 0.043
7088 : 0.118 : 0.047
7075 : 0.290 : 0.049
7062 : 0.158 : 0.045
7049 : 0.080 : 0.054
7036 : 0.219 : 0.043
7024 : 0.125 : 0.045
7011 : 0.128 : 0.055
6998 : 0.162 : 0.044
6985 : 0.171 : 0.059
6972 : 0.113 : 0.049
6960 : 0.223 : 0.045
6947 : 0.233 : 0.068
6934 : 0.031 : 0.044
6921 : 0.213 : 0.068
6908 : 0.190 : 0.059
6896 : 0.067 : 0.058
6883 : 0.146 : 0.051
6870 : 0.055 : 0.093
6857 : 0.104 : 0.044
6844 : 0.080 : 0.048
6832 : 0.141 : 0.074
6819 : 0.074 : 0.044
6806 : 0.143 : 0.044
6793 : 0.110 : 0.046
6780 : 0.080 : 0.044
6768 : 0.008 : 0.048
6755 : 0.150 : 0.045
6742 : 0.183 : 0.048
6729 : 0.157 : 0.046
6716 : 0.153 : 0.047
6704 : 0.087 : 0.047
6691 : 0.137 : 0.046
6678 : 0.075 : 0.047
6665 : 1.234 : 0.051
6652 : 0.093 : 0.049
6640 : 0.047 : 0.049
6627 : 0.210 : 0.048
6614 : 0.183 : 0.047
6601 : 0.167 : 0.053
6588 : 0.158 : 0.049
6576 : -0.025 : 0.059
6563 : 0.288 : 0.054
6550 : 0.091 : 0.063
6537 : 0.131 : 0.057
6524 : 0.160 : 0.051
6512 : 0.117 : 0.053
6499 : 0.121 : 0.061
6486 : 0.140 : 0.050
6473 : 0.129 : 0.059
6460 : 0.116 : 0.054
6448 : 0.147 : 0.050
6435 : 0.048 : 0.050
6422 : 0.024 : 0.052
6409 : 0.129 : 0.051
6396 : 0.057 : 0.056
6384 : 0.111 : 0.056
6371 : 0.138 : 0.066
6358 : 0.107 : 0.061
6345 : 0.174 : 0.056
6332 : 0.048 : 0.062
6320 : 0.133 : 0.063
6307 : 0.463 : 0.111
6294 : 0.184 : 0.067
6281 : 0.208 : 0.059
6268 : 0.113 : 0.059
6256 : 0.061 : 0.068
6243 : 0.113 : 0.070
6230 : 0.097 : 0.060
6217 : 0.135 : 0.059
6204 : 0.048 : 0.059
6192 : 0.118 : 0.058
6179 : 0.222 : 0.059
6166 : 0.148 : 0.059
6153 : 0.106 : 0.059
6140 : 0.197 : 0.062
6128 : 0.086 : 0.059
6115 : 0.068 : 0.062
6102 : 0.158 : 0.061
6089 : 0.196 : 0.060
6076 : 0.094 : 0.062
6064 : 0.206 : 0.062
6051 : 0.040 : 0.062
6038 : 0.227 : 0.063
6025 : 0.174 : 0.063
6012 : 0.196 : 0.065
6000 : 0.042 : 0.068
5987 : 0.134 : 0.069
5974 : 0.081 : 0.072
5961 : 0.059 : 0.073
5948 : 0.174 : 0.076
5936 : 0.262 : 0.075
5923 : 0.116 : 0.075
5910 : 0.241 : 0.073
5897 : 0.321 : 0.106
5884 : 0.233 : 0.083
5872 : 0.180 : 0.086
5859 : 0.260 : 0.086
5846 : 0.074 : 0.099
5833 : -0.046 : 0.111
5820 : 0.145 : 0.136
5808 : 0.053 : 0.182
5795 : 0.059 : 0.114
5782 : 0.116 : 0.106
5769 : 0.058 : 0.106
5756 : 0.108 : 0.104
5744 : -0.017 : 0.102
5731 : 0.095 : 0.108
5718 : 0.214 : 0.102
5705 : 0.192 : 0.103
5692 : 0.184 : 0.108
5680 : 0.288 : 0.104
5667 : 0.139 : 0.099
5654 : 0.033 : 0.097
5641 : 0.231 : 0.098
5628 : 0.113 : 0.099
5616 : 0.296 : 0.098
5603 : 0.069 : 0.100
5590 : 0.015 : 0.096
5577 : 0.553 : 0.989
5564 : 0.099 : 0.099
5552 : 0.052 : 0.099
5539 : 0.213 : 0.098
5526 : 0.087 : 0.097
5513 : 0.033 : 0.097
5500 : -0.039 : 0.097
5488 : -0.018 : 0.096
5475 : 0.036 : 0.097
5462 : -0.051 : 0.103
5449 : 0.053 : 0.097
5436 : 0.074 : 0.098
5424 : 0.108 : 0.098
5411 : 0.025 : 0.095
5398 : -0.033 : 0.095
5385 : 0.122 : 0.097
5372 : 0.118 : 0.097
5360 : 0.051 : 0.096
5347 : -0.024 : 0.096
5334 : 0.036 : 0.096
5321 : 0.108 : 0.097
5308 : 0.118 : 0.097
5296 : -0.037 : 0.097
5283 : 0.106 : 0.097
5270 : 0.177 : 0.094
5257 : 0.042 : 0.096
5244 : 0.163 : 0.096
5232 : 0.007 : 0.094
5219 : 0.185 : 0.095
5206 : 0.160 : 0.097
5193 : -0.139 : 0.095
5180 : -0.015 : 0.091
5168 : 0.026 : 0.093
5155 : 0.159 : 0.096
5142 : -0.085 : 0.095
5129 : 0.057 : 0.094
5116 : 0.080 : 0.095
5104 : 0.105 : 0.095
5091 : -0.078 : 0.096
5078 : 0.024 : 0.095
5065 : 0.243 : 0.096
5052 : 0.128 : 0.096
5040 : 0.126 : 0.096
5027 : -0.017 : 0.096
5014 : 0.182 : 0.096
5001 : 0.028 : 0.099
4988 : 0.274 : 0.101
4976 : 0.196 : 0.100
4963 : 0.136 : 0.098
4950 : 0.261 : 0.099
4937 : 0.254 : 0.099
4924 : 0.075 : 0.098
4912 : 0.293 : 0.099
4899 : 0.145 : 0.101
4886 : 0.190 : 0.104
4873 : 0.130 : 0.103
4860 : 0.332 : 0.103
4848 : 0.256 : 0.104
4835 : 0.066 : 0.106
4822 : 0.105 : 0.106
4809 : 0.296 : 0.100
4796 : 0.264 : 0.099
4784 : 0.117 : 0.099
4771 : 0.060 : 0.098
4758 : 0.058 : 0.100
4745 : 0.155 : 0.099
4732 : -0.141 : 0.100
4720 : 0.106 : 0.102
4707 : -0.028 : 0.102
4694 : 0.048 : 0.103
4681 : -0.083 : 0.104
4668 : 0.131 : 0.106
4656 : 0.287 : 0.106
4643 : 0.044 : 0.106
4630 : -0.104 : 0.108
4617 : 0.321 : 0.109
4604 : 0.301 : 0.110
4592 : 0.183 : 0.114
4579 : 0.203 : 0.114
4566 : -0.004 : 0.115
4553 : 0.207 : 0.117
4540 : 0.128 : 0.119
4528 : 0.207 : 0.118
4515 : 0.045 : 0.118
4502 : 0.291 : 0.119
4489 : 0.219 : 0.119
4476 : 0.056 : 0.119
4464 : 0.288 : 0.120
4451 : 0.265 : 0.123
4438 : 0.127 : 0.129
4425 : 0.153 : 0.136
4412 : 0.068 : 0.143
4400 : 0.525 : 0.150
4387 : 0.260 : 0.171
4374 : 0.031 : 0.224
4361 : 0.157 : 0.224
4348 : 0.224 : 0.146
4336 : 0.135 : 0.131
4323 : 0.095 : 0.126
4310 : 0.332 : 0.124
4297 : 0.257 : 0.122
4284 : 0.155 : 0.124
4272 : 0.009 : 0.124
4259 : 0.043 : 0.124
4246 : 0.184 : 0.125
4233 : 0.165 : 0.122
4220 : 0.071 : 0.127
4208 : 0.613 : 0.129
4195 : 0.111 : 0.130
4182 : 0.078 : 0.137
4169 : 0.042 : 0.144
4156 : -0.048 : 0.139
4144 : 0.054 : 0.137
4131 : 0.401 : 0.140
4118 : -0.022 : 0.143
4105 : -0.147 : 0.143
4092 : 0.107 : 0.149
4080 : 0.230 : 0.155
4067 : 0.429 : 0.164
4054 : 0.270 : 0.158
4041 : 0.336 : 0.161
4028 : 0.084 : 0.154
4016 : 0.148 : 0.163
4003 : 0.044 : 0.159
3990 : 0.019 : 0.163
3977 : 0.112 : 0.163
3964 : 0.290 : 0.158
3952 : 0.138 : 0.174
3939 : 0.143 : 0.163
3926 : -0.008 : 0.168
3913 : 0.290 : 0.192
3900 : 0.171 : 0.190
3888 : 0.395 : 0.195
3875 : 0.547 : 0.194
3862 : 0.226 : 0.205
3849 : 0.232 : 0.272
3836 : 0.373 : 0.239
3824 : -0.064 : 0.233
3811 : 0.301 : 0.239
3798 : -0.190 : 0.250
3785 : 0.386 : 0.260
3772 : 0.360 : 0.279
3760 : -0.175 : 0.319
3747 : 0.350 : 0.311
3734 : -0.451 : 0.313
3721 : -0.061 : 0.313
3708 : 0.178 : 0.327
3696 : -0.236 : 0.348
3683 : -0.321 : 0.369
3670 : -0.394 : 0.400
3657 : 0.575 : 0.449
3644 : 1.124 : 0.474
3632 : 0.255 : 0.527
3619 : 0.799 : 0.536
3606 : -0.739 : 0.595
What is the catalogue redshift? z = 0.788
